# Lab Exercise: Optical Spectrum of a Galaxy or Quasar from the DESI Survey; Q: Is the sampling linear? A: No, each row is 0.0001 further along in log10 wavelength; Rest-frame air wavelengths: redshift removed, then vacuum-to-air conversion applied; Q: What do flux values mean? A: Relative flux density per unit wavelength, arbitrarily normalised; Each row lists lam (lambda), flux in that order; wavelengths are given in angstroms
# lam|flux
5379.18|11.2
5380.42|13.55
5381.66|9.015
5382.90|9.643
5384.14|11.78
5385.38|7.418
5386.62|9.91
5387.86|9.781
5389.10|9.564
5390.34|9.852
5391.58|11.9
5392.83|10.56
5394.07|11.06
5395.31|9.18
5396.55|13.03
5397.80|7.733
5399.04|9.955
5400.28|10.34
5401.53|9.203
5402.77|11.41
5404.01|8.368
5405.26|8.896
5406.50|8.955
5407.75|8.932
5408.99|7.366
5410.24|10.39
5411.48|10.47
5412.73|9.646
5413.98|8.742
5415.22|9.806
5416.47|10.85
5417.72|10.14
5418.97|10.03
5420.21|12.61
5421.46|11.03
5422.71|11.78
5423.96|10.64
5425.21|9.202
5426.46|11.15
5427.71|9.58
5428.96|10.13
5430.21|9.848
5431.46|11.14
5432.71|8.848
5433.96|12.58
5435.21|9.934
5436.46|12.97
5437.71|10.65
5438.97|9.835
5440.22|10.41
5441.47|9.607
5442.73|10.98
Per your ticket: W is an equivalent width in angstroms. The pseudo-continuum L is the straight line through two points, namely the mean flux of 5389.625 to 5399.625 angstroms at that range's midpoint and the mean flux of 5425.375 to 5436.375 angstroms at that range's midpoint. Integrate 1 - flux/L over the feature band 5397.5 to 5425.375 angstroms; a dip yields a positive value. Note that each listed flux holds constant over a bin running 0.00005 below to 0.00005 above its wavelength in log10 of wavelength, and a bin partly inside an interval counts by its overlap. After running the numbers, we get 1.5 angstroms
